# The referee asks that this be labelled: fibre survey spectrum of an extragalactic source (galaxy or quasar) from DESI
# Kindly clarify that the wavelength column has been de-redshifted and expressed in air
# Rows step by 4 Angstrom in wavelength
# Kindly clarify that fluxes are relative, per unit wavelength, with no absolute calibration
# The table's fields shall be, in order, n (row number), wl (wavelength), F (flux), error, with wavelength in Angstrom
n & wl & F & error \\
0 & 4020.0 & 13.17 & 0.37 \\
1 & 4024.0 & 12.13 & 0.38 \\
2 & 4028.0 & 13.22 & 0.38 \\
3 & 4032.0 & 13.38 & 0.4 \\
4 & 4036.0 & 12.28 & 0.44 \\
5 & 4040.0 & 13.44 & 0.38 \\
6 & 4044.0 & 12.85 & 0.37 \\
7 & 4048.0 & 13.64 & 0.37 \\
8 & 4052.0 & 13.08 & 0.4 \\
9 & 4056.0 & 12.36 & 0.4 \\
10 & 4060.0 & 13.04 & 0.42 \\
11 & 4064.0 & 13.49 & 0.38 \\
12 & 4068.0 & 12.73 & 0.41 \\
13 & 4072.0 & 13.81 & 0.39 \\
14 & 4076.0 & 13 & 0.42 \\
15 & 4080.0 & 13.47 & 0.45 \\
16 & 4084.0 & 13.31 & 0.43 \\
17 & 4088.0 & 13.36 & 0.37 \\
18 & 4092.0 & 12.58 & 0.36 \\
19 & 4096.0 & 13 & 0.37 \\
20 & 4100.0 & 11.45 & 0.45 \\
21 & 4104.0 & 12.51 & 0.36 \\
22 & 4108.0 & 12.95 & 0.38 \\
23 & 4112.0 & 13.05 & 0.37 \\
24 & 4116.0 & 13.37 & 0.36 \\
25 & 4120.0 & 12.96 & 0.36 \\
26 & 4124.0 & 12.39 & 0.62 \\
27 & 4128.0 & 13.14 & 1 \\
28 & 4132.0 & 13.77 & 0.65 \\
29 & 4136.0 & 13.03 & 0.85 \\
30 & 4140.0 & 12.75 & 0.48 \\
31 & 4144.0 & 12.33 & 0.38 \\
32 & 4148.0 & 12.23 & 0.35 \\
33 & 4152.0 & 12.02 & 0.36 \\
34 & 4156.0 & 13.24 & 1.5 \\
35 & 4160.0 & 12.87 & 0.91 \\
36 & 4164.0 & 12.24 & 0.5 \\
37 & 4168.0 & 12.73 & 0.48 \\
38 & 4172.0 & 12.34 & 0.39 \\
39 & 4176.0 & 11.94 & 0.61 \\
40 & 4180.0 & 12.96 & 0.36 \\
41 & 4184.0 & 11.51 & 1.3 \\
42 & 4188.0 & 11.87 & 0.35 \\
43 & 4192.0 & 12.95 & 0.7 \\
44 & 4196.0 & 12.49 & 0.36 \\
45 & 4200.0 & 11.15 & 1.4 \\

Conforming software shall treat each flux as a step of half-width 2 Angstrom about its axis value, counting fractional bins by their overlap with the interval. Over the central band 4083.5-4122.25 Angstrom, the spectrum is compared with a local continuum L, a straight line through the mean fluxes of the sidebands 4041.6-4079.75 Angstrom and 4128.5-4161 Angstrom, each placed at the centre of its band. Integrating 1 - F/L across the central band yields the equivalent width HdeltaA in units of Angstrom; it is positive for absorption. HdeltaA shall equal 0.38 Angstrom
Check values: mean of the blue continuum 13.1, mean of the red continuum 12.8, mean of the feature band 12.8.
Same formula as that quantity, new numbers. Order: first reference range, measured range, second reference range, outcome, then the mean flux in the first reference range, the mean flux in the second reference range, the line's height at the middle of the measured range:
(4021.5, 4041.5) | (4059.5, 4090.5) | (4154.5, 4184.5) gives -1.2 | 12.9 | 12.5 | 12.8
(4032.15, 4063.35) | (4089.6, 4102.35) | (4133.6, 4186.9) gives 0.4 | 13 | 12.5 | 12.8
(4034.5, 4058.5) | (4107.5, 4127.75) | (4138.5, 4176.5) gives -0.5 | 13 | 12.5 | 12.7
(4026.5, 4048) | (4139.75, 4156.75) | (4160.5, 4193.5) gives 0.1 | 13.1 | 12.3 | 12.5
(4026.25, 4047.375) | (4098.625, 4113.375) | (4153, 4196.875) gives 0.3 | 13.1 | 12.5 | 12.8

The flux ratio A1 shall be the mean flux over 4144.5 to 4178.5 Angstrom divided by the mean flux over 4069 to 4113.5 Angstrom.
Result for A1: 0.96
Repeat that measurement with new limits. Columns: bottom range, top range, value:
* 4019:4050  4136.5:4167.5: 0.97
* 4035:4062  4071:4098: 1.02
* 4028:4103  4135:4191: 0.96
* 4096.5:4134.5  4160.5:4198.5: 0.96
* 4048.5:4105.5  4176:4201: 0.94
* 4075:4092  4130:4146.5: 0.98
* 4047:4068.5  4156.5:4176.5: 0.96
